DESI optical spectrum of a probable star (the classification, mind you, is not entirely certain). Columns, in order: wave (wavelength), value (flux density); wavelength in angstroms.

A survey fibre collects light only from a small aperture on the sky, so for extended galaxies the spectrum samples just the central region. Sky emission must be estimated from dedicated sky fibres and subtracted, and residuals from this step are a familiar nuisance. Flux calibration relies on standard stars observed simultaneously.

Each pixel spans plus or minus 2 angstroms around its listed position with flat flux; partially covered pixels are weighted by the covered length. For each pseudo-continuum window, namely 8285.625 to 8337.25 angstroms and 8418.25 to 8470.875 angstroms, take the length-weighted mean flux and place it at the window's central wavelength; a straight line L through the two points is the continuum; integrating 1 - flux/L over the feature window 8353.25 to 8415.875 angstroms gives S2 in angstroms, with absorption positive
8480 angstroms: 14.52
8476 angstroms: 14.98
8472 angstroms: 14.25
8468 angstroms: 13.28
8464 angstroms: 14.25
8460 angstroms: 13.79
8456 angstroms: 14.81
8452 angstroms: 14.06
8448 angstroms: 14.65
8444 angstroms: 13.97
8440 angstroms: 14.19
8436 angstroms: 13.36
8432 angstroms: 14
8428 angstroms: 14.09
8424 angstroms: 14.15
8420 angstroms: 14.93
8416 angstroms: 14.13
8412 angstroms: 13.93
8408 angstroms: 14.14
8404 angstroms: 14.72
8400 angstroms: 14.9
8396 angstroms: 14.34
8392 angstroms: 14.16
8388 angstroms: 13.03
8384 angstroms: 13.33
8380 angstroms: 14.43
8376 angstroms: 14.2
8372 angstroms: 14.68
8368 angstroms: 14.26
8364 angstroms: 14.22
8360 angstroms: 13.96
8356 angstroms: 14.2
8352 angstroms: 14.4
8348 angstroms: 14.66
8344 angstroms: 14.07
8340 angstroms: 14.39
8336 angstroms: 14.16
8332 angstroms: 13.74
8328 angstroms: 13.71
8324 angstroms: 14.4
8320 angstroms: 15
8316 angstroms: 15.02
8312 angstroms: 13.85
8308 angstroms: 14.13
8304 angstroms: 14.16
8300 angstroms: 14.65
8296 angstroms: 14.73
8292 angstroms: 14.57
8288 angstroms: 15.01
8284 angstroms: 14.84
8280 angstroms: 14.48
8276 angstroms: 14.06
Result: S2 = 0.3 angstroms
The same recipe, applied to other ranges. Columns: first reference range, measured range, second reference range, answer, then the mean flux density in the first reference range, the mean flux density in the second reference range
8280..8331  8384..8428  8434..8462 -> 0.1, 14.5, 14.1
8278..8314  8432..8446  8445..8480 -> 0.4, 14.5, 14.3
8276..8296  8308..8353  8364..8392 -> 0.2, 14.7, 14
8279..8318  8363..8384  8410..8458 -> 0.1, 14.5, 14.2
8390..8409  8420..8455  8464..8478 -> 0.5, 14.5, 14.2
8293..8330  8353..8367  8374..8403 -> 0.0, 14.4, 14.1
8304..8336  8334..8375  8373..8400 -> -0.5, 14.3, 14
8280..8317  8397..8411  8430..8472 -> -0.3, 14.5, 14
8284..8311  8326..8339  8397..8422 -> 0.5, 14.5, 14.5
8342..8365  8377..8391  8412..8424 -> 0.6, 14.3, 14.4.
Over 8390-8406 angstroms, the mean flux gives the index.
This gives 14.5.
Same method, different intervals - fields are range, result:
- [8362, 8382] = 14.4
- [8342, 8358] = 14.3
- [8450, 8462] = 14.2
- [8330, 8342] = 14.1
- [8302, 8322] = 14.4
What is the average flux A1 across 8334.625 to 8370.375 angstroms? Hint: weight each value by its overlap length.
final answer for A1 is 14.3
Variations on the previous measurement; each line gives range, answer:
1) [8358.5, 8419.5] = 14.2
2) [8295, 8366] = 14.3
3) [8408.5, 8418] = 14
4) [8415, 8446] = 14.1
